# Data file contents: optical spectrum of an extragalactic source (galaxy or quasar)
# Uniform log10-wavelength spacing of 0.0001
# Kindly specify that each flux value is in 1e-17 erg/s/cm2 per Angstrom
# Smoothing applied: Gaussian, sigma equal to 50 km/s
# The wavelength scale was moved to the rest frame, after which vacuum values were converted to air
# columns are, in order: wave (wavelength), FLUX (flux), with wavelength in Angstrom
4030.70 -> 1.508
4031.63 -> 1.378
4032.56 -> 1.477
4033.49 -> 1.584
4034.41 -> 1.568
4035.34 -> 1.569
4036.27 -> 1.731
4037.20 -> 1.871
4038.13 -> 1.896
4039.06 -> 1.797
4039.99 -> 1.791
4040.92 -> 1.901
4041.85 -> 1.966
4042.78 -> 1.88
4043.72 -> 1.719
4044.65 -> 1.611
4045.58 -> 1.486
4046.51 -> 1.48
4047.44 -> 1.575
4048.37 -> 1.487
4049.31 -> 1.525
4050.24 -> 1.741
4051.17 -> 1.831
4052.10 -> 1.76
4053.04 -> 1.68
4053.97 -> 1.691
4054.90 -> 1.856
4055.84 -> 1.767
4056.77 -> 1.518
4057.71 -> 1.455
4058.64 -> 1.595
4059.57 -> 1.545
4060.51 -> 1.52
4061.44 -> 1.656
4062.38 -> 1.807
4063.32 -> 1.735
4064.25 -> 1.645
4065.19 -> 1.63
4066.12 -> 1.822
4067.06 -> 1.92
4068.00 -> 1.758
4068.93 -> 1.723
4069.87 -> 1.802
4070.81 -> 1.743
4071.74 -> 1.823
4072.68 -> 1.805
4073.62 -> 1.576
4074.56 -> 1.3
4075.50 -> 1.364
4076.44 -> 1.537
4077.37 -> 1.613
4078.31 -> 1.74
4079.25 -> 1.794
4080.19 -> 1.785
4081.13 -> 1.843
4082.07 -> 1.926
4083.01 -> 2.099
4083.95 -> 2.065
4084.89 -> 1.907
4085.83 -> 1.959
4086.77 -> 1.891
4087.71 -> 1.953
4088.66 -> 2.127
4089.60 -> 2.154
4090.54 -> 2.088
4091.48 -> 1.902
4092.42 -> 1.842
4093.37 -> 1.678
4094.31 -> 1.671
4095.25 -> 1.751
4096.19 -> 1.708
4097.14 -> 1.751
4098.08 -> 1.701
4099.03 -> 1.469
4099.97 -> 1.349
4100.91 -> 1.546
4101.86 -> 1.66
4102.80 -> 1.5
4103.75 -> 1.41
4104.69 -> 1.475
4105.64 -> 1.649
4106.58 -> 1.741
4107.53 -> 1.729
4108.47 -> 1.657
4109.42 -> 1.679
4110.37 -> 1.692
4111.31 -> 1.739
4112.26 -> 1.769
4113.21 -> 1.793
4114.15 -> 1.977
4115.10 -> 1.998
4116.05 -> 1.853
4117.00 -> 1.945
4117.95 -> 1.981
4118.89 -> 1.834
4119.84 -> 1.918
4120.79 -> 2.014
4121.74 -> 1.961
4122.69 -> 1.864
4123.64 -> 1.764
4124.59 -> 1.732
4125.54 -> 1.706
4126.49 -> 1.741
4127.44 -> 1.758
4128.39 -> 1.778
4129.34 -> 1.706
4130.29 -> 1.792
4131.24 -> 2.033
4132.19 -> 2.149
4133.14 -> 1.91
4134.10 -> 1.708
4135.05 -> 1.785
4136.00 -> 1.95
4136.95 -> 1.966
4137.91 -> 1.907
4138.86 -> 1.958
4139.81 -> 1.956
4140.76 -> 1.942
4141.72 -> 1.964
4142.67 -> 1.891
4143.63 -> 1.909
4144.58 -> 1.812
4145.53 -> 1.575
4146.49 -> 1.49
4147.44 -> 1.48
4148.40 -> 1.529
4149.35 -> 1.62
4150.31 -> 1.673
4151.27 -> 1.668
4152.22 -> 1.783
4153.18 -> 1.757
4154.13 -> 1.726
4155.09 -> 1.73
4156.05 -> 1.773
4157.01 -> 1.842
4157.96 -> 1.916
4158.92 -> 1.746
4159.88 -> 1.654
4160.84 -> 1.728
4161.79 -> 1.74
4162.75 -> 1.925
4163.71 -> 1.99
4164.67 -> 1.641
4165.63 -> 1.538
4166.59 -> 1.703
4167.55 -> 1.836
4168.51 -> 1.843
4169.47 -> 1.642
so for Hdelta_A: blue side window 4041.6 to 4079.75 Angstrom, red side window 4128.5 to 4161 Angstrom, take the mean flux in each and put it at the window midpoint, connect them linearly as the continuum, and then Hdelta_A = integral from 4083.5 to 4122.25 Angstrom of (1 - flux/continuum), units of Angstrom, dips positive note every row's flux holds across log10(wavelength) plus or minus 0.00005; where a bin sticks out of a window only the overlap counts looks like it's -1.35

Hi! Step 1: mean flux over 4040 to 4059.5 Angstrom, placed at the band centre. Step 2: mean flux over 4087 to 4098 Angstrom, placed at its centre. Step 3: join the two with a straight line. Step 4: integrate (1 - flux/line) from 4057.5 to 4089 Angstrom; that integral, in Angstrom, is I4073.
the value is 0.6 Angstrom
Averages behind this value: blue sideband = 1.68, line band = 1.75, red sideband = 1.87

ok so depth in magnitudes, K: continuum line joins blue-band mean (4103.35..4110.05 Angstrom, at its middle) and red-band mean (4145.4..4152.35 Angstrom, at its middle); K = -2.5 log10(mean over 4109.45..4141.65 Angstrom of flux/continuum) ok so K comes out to -0.16 mag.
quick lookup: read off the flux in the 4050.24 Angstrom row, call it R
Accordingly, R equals 1.741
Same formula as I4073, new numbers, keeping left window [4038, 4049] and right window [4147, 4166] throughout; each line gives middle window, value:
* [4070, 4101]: -1.1 Angstrom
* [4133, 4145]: -1.2 Angstrom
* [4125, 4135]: -0.6 Angstrom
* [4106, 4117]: -0.5 Angstrom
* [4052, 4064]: 0.4 Angstrom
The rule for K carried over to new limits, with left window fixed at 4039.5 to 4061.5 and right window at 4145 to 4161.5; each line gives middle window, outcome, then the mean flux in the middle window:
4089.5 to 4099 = -0.07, 1.79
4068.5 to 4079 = 0.02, 1.64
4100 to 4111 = 0.05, 1.6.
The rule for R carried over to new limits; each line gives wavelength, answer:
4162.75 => 1.925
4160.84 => 1.728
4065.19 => 1.63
